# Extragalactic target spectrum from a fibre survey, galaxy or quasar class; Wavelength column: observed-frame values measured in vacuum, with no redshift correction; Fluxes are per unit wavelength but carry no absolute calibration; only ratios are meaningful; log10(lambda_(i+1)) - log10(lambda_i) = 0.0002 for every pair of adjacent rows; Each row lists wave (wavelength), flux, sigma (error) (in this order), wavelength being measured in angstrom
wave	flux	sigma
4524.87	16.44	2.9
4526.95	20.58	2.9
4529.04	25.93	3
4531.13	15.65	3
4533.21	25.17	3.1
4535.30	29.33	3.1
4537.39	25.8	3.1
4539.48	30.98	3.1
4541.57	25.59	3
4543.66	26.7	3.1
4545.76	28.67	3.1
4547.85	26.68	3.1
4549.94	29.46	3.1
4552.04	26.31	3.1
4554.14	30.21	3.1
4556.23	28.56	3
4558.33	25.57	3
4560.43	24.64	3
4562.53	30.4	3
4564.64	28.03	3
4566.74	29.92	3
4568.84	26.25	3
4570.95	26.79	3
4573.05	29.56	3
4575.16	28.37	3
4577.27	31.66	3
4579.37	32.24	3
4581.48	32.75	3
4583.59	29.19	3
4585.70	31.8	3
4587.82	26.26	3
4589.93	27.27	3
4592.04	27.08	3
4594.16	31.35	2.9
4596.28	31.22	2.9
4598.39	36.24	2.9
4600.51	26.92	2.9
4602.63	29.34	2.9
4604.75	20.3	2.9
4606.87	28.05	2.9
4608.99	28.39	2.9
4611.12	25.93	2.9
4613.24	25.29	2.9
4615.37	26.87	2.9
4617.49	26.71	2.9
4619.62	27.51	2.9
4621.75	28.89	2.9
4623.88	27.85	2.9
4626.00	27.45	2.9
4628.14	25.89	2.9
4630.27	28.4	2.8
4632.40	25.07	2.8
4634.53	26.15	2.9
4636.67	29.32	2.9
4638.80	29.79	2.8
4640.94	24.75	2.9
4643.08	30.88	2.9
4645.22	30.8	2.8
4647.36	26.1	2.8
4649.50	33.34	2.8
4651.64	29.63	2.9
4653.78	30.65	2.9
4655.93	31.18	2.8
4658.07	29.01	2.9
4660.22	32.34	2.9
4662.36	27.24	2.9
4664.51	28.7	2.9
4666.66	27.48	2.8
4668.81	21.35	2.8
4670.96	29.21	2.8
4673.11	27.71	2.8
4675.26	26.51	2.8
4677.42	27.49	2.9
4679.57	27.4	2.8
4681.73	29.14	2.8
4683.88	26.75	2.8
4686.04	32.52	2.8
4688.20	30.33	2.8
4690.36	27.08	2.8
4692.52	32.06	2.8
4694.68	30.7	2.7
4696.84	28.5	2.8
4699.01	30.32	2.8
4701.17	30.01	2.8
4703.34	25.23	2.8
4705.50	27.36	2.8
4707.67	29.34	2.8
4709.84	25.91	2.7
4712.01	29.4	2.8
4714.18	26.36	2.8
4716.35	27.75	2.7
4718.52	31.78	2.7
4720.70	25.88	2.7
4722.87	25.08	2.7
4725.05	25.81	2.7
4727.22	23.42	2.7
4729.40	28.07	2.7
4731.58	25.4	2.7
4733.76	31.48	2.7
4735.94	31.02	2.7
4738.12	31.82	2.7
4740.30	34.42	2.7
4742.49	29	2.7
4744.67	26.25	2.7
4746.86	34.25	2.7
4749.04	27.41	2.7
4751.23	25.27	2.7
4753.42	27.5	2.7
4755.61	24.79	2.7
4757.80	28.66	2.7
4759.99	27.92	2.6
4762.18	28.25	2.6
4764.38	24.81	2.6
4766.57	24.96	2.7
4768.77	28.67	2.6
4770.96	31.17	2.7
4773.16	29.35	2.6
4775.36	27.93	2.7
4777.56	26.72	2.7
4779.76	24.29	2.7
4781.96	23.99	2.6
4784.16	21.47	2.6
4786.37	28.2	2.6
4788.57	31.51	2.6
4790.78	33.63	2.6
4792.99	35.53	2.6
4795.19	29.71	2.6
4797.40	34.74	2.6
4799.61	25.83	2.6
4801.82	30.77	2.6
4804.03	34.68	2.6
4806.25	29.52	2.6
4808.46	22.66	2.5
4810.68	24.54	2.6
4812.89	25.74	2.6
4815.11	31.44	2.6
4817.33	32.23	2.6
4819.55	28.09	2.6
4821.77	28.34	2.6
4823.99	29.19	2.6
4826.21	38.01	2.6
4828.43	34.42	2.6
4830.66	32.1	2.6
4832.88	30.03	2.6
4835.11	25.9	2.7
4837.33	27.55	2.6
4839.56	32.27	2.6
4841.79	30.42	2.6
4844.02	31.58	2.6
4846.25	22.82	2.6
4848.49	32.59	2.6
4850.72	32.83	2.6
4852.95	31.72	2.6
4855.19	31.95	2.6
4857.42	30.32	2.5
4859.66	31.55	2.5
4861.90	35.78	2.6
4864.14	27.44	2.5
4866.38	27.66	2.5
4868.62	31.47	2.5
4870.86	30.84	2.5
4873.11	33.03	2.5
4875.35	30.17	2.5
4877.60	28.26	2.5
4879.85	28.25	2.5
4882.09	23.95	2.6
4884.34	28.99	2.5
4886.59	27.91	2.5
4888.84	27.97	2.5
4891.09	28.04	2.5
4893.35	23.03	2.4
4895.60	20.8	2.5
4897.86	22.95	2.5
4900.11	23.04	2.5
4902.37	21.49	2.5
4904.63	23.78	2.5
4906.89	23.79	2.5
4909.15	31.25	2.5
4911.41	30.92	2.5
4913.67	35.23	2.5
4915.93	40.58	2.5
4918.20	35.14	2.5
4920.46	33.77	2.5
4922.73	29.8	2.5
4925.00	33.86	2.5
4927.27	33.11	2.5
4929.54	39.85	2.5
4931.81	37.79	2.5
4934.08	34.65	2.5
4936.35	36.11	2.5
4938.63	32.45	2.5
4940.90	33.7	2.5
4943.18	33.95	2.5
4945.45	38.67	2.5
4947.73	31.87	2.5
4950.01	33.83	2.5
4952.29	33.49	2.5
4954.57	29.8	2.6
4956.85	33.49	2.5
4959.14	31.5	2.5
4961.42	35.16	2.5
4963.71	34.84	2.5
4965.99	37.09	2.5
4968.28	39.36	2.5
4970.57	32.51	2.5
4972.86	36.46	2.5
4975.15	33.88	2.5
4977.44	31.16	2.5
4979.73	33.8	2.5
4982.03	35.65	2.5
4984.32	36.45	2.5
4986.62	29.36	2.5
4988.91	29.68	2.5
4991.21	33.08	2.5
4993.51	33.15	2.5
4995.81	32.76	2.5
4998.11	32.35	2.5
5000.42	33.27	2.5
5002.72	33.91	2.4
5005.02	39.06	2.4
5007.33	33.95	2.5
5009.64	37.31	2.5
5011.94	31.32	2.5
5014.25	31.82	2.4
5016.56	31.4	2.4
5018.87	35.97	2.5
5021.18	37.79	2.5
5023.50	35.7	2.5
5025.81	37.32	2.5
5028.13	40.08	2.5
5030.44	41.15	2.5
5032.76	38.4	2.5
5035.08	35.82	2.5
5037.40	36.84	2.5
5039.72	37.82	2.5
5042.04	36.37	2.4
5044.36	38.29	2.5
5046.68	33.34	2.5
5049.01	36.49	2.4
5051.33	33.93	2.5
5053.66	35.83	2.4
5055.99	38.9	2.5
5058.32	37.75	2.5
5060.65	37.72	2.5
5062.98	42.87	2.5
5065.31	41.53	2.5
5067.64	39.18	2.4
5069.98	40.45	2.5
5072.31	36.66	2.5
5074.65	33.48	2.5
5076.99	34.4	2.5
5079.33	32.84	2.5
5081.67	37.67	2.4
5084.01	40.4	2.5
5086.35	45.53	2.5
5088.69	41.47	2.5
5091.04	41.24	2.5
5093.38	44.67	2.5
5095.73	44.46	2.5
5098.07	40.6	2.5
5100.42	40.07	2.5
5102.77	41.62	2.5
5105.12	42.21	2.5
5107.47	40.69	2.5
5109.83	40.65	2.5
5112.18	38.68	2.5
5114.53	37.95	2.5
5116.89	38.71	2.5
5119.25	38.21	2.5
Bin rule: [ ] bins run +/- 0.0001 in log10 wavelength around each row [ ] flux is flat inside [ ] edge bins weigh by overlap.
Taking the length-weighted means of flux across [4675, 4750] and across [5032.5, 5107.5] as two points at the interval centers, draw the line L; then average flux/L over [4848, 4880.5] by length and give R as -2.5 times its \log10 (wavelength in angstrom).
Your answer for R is 0.07 mag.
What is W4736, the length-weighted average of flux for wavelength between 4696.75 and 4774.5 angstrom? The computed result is 28.1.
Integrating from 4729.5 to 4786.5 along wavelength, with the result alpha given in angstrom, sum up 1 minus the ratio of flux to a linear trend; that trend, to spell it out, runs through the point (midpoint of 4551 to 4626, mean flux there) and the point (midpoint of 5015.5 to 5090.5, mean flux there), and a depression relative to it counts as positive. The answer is 6.9 angstrom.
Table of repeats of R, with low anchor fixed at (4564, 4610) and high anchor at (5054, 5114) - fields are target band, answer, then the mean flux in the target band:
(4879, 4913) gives 0.35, 25.9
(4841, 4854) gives 0.15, 30.3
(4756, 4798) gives 0.17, 28.4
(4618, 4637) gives 0.10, 27.3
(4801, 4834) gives 0.13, 30.1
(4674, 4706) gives 0.09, 28.8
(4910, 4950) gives 0.05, 34.7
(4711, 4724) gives 0.15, 27.7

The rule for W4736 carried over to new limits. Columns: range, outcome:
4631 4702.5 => 28.8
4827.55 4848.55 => 29.8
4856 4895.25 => 29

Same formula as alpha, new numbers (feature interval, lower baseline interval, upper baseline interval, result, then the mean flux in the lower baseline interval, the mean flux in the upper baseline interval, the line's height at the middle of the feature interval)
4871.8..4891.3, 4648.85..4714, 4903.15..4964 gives 2.3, 28.7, 33.3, 32.4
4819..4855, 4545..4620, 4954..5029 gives 1.7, 28.4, 34.3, 32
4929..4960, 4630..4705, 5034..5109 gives 1.1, 28.7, 38.8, 35.6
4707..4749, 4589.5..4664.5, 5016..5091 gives 2.9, 28.4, 37.7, 30.6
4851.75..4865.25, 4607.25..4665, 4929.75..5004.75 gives 0.3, 28.3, 34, 32.2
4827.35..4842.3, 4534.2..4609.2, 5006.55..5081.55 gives 1.2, 28.6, 36.7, 33.1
